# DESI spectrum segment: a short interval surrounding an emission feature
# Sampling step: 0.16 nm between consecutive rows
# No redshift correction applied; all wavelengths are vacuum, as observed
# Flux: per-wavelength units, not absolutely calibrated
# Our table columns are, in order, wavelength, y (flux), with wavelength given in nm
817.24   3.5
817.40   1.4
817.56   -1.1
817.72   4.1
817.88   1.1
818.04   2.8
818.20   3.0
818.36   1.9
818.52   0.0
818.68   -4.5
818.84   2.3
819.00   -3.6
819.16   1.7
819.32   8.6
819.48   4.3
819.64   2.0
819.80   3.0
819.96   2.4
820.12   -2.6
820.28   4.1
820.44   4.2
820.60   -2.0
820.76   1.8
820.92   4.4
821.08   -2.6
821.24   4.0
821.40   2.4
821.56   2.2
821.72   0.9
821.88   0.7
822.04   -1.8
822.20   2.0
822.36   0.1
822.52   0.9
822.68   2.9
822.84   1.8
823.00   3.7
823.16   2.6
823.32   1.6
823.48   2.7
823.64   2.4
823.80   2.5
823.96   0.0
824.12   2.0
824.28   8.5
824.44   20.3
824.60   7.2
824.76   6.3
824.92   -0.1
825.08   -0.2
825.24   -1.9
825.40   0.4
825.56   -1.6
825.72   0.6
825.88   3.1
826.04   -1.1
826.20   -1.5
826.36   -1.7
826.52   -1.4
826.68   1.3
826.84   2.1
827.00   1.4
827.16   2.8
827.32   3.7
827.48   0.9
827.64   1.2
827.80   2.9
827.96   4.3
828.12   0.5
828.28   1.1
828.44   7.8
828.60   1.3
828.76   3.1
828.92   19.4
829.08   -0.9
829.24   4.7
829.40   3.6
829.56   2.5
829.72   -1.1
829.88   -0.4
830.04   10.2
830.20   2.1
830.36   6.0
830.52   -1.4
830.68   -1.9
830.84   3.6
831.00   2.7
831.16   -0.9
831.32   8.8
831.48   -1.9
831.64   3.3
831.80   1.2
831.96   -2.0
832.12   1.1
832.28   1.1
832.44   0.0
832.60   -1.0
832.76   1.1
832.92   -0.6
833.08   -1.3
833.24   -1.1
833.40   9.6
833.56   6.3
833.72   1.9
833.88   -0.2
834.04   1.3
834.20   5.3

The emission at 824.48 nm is H-gamma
